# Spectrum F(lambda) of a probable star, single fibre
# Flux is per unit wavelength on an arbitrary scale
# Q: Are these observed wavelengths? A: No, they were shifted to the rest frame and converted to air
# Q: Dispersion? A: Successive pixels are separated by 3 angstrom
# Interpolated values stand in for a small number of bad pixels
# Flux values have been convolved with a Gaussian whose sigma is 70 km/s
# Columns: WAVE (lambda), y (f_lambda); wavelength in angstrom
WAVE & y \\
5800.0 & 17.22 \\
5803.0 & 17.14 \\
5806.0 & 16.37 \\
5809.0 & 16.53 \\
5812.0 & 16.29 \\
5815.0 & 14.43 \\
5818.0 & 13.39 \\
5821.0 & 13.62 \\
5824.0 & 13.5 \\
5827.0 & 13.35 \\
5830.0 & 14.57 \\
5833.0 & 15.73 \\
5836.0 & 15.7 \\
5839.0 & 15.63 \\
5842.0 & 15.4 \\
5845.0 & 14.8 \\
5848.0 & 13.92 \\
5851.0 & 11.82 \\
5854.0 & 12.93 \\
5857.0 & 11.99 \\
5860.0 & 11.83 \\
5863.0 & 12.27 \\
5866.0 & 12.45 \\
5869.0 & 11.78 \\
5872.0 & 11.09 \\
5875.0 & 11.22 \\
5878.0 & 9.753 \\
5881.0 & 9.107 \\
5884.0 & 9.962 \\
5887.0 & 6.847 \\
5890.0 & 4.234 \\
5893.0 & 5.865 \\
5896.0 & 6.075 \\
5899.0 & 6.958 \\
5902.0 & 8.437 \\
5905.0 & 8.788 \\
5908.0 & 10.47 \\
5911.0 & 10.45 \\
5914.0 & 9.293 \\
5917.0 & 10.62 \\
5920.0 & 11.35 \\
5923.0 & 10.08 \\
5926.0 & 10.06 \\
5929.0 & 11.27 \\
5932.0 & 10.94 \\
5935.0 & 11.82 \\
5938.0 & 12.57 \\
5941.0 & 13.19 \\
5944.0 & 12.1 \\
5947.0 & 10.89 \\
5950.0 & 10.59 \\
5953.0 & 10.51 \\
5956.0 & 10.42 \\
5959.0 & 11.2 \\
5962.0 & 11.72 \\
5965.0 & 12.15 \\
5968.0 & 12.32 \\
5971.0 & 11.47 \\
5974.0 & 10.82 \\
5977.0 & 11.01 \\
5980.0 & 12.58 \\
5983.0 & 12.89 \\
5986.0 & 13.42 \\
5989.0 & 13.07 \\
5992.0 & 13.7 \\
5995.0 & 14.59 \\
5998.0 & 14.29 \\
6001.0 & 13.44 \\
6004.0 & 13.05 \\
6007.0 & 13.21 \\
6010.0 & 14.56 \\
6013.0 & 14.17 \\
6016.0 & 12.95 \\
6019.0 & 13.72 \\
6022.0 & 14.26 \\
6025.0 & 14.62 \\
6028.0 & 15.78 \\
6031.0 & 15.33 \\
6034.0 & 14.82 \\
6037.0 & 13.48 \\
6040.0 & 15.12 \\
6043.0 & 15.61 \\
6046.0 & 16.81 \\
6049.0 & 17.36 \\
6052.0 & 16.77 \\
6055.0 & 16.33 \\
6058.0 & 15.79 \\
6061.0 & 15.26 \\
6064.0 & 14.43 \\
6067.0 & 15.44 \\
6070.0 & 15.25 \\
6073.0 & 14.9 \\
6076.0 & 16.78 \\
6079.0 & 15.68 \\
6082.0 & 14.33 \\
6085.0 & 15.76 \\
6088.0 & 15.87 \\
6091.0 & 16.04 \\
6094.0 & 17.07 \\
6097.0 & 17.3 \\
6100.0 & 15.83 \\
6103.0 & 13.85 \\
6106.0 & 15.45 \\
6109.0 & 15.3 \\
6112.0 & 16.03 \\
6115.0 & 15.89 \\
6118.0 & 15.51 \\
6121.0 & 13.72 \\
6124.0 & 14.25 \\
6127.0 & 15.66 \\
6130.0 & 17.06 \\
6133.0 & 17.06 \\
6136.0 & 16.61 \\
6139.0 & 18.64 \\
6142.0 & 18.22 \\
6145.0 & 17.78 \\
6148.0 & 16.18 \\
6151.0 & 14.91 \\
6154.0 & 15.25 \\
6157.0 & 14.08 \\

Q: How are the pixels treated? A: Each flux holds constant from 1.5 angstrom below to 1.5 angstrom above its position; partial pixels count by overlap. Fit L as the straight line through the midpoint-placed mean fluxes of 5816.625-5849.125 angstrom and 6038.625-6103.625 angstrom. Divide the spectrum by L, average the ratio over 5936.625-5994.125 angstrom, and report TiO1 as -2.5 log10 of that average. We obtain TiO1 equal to 0.26 mag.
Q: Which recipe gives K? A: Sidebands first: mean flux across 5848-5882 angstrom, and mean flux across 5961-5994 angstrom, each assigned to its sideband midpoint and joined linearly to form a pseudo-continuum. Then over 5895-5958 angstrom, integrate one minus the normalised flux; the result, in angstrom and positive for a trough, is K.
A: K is 8.65 angstrom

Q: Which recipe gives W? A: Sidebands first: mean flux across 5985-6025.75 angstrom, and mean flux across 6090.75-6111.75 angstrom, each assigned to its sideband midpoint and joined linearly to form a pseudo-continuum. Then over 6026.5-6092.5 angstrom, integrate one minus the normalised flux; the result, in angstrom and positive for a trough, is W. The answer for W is -2.9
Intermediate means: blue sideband 13.8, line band 15.6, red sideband 15.8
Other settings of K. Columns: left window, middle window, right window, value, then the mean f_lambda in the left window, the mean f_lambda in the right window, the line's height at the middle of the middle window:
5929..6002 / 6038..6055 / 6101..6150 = -2.56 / 12.1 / 16.1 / 14.1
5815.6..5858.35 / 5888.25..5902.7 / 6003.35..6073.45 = 8.19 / 14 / 15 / 14.3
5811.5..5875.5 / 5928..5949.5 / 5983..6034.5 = 3.15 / 13.5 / 14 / 13.8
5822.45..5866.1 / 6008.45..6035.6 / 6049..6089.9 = 1.42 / 13.8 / 15.7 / 15.3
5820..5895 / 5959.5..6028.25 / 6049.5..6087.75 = 5.73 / 11.9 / 15.6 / 14.3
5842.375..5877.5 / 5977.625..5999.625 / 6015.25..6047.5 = 1.25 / 12.4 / 14.8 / 14.2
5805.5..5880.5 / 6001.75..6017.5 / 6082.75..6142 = 1.53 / 13.5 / 16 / 15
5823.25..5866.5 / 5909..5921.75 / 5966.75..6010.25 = 2.79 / 13.8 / 12.9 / 13.3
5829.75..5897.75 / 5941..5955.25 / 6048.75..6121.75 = 2.00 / 11.4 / 15.7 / 13.1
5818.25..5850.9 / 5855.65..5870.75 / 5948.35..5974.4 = 1.85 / 14.5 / 11.3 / 13.7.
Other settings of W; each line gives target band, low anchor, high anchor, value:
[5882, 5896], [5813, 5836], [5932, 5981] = 6.7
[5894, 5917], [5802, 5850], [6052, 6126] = 9.8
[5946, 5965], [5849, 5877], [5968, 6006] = 2.4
